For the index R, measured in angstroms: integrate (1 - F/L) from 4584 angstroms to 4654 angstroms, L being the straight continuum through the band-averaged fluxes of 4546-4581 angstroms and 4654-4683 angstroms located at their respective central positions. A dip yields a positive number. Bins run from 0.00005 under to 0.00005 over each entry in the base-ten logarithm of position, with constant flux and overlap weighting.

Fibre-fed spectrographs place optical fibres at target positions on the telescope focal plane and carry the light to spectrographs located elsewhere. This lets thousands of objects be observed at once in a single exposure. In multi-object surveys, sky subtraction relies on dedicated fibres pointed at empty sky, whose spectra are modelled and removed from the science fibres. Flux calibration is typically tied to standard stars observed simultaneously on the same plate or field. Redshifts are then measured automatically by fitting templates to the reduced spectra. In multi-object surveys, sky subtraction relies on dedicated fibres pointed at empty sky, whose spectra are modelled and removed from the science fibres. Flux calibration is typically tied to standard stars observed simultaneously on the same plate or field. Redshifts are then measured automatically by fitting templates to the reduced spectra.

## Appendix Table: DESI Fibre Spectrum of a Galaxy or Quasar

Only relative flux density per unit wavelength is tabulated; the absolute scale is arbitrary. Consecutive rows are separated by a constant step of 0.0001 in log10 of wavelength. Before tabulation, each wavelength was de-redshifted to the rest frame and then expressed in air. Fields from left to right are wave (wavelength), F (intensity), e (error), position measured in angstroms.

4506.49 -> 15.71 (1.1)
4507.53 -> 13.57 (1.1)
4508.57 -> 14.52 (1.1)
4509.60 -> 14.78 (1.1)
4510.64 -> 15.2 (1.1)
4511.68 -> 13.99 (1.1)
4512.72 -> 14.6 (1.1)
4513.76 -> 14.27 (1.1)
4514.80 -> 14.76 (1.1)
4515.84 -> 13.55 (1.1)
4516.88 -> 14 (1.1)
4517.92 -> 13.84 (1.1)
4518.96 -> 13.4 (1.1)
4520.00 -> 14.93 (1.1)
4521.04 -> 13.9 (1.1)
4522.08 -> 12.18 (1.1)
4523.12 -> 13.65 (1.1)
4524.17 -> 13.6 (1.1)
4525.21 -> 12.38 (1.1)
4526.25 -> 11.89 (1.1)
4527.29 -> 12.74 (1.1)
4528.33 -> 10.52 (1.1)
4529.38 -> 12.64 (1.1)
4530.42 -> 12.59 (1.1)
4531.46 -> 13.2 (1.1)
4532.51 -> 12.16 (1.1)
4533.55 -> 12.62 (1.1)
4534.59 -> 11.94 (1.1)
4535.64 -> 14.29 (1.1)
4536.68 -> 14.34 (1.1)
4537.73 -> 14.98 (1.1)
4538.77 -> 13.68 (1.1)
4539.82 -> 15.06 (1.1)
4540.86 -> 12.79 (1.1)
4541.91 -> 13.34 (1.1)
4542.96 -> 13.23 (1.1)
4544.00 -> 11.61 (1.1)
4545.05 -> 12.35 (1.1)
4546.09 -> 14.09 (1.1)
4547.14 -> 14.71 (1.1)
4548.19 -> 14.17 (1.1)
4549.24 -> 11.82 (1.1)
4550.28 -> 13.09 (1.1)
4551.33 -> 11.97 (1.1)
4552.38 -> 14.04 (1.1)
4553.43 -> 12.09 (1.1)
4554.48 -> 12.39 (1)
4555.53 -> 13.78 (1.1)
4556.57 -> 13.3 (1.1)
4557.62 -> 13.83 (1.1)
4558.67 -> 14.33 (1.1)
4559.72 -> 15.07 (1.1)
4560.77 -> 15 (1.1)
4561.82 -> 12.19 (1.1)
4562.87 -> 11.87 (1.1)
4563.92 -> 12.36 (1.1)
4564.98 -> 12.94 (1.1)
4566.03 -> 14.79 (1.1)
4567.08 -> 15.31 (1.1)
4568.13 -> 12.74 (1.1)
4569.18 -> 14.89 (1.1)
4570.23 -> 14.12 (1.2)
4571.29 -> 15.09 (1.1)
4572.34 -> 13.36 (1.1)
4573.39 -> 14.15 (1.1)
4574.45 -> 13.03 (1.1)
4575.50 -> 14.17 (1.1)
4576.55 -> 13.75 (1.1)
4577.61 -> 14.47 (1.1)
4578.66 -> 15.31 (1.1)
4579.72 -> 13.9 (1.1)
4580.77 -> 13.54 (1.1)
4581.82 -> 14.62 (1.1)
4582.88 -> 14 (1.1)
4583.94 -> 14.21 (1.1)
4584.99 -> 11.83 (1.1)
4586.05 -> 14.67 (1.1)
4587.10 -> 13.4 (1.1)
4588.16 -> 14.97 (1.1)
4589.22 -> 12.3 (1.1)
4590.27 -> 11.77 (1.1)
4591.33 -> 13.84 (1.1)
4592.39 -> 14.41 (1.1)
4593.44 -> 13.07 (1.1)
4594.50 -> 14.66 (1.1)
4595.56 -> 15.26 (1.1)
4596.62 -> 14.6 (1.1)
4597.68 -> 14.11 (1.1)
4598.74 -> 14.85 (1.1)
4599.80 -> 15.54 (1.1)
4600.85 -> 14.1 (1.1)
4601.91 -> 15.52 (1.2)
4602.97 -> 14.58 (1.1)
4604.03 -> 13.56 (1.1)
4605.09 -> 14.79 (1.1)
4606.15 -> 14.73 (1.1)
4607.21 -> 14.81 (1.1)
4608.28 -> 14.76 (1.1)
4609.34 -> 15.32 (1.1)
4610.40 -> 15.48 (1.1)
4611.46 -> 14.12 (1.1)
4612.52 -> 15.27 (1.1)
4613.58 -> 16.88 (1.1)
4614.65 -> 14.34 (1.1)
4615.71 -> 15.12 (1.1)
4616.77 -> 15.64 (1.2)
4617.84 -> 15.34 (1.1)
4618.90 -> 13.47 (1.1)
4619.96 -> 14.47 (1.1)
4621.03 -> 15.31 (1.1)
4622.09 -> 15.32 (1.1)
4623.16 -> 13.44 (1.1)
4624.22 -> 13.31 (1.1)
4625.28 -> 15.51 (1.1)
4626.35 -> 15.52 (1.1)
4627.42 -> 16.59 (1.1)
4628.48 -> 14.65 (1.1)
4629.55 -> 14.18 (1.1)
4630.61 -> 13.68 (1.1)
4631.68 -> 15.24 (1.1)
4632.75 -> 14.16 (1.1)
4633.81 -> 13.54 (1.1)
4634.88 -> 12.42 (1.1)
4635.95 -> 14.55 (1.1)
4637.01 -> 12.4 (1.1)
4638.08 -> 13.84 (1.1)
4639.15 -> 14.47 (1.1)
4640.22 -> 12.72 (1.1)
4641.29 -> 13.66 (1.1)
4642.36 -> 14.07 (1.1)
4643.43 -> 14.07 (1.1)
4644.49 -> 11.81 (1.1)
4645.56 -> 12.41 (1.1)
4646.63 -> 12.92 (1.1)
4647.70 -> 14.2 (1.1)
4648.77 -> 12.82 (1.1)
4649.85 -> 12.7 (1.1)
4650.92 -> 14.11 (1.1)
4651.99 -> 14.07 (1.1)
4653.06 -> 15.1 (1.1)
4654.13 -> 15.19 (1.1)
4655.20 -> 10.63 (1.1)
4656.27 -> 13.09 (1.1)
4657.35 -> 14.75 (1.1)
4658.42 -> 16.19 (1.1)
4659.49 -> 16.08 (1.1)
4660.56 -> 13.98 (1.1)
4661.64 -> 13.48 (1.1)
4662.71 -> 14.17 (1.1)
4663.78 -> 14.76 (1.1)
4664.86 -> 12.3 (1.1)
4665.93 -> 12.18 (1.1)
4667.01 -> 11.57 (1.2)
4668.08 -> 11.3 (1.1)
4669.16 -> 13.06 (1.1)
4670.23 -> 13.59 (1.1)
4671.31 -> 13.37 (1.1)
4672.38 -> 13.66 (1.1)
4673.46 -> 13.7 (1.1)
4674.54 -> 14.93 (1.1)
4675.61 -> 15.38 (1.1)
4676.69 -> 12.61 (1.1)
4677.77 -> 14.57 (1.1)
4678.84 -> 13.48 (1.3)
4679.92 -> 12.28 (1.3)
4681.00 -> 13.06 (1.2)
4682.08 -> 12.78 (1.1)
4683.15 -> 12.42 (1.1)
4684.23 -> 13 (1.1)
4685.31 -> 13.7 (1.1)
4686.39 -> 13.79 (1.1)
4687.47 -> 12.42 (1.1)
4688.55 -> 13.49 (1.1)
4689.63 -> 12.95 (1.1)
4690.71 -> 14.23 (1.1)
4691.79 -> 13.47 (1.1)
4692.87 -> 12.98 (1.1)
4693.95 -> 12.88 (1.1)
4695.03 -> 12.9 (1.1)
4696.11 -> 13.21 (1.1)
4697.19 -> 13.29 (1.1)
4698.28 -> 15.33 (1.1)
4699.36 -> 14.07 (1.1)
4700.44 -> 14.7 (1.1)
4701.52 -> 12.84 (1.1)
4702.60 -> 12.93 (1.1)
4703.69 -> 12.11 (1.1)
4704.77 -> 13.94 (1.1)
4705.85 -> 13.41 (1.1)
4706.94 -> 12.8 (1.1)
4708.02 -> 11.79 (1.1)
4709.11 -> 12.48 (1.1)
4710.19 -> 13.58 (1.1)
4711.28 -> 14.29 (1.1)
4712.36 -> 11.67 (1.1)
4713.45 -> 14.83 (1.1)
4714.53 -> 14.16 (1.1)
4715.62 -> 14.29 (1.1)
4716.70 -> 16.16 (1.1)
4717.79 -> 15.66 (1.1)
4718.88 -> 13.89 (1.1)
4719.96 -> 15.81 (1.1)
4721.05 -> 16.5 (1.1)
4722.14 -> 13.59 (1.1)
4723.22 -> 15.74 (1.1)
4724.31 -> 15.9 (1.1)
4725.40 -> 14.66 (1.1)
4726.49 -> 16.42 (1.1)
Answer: -3.2 angstroms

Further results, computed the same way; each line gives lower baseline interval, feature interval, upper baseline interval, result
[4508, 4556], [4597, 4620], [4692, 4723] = -2.2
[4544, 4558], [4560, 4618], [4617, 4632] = -1.2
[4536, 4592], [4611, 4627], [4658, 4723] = -1.5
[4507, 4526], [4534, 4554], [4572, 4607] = 0.9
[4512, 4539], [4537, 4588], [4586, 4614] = 0.9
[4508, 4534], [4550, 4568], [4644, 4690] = 0.0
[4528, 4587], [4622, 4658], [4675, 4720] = -0.8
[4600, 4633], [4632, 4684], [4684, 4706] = 2.1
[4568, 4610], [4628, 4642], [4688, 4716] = 0.1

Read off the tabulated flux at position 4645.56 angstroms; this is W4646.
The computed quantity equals 12.41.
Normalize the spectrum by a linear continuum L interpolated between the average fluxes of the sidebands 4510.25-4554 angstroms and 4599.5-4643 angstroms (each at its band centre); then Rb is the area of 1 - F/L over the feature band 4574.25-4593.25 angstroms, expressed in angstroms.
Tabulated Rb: 0.3 angstroms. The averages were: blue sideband 13.3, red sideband 14.5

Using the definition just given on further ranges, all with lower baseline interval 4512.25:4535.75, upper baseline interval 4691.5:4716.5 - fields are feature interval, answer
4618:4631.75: -1.39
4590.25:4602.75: -1.08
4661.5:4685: 0.23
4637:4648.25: -0.02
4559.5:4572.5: -0.56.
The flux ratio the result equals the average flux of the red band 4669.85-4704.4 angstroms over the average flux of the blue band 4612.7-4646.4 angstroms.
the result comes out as 0.94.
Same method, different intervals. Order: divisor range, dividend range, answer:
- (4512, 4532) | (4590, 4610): 1.09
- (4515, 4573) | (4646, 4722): 1.02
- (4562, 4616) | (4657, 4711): 0.95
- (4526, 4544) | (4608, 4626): 1.14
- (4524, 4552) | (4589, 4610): 1.10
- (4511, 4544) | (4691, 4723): 1.03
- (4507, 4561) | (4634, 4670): 1.00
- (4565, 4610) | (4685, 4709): 0.94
